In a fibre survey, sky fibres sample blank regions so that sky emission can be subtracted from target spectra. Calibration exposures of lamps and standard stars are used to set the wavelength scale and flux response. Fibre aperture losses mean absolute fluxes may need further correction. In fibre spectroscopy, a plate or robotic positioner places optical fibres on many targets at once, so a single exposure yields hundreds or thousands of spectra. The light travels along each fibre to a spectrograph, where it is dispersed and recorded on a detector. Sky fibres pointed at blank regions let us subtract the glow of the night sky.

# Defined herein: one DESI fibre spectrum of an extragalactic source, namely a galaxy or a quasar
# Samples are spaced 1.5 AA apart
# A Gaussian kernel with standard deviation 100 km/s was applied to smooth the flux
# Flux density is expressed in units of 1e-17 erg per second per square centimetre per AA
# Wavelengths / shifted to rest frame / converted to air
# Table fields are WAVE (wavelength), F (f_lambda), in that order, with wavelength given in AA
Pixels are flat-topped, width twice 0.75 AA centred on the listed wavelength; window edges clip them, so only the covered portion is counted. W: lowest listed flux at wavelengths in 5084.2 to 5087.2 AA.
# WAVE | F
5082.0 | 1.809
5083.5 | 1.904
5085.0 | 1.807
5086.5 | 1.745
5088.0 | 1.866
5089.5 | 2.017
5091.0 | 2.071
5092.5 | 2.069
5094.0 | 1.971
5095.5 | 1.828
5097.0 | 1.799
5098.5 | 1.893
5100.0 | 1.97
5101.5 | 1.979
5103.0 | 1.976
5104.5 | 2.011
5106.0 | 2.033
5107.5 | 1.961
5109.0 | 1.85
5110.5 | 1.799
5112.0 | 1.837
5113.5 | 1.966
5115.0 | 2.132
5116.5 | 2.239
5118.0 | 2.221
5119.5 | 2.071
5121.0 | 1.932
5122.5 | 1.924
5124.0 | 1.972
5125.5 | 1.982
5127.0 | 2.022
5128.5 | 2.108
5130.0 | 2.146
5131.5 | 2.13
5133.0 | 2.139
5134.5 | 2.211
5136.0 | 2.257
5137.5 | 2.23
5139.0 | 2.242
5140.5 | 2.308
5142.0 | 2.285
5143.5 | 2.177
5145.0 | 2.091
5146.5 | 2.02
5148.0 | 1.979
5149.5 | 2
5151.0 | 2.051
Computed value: 1.745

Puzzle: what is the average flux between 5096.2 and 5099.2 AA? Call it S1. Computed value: 1.84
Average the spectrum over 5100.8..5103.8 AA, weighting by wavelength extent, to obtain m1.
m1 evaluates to 1.98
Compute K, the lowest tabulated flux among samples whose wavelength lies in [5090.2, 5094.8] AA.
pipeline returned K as 1.971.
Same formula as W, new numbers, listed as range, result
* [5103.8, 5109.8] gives 1.85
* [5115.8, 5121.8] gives 1.932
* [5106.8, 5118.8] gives 1.799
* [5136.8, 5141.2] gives 2.23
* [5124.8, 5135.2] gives 1.982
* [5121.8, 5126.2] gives 1.924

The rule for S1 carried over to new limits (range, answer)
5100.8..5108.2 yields 1.99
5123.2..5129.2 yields 2.02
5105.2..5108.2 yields 2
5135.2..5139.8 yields 2.24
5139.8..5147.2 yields 2.18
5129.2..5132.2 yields 2.14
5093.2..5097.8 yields 1.87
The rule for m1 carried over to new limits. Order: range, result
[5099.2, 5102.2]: 1.97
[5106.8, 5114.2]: 1.88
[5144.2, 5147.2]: 2.06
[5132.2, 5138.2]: 2.21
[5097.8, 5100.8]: 1.93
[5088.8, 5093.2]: 2.05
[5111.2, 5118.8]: 2.08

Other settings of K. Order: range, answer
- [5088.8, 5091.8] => 2.017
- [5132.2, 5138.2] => 2.139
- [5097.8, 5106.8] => 1.893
